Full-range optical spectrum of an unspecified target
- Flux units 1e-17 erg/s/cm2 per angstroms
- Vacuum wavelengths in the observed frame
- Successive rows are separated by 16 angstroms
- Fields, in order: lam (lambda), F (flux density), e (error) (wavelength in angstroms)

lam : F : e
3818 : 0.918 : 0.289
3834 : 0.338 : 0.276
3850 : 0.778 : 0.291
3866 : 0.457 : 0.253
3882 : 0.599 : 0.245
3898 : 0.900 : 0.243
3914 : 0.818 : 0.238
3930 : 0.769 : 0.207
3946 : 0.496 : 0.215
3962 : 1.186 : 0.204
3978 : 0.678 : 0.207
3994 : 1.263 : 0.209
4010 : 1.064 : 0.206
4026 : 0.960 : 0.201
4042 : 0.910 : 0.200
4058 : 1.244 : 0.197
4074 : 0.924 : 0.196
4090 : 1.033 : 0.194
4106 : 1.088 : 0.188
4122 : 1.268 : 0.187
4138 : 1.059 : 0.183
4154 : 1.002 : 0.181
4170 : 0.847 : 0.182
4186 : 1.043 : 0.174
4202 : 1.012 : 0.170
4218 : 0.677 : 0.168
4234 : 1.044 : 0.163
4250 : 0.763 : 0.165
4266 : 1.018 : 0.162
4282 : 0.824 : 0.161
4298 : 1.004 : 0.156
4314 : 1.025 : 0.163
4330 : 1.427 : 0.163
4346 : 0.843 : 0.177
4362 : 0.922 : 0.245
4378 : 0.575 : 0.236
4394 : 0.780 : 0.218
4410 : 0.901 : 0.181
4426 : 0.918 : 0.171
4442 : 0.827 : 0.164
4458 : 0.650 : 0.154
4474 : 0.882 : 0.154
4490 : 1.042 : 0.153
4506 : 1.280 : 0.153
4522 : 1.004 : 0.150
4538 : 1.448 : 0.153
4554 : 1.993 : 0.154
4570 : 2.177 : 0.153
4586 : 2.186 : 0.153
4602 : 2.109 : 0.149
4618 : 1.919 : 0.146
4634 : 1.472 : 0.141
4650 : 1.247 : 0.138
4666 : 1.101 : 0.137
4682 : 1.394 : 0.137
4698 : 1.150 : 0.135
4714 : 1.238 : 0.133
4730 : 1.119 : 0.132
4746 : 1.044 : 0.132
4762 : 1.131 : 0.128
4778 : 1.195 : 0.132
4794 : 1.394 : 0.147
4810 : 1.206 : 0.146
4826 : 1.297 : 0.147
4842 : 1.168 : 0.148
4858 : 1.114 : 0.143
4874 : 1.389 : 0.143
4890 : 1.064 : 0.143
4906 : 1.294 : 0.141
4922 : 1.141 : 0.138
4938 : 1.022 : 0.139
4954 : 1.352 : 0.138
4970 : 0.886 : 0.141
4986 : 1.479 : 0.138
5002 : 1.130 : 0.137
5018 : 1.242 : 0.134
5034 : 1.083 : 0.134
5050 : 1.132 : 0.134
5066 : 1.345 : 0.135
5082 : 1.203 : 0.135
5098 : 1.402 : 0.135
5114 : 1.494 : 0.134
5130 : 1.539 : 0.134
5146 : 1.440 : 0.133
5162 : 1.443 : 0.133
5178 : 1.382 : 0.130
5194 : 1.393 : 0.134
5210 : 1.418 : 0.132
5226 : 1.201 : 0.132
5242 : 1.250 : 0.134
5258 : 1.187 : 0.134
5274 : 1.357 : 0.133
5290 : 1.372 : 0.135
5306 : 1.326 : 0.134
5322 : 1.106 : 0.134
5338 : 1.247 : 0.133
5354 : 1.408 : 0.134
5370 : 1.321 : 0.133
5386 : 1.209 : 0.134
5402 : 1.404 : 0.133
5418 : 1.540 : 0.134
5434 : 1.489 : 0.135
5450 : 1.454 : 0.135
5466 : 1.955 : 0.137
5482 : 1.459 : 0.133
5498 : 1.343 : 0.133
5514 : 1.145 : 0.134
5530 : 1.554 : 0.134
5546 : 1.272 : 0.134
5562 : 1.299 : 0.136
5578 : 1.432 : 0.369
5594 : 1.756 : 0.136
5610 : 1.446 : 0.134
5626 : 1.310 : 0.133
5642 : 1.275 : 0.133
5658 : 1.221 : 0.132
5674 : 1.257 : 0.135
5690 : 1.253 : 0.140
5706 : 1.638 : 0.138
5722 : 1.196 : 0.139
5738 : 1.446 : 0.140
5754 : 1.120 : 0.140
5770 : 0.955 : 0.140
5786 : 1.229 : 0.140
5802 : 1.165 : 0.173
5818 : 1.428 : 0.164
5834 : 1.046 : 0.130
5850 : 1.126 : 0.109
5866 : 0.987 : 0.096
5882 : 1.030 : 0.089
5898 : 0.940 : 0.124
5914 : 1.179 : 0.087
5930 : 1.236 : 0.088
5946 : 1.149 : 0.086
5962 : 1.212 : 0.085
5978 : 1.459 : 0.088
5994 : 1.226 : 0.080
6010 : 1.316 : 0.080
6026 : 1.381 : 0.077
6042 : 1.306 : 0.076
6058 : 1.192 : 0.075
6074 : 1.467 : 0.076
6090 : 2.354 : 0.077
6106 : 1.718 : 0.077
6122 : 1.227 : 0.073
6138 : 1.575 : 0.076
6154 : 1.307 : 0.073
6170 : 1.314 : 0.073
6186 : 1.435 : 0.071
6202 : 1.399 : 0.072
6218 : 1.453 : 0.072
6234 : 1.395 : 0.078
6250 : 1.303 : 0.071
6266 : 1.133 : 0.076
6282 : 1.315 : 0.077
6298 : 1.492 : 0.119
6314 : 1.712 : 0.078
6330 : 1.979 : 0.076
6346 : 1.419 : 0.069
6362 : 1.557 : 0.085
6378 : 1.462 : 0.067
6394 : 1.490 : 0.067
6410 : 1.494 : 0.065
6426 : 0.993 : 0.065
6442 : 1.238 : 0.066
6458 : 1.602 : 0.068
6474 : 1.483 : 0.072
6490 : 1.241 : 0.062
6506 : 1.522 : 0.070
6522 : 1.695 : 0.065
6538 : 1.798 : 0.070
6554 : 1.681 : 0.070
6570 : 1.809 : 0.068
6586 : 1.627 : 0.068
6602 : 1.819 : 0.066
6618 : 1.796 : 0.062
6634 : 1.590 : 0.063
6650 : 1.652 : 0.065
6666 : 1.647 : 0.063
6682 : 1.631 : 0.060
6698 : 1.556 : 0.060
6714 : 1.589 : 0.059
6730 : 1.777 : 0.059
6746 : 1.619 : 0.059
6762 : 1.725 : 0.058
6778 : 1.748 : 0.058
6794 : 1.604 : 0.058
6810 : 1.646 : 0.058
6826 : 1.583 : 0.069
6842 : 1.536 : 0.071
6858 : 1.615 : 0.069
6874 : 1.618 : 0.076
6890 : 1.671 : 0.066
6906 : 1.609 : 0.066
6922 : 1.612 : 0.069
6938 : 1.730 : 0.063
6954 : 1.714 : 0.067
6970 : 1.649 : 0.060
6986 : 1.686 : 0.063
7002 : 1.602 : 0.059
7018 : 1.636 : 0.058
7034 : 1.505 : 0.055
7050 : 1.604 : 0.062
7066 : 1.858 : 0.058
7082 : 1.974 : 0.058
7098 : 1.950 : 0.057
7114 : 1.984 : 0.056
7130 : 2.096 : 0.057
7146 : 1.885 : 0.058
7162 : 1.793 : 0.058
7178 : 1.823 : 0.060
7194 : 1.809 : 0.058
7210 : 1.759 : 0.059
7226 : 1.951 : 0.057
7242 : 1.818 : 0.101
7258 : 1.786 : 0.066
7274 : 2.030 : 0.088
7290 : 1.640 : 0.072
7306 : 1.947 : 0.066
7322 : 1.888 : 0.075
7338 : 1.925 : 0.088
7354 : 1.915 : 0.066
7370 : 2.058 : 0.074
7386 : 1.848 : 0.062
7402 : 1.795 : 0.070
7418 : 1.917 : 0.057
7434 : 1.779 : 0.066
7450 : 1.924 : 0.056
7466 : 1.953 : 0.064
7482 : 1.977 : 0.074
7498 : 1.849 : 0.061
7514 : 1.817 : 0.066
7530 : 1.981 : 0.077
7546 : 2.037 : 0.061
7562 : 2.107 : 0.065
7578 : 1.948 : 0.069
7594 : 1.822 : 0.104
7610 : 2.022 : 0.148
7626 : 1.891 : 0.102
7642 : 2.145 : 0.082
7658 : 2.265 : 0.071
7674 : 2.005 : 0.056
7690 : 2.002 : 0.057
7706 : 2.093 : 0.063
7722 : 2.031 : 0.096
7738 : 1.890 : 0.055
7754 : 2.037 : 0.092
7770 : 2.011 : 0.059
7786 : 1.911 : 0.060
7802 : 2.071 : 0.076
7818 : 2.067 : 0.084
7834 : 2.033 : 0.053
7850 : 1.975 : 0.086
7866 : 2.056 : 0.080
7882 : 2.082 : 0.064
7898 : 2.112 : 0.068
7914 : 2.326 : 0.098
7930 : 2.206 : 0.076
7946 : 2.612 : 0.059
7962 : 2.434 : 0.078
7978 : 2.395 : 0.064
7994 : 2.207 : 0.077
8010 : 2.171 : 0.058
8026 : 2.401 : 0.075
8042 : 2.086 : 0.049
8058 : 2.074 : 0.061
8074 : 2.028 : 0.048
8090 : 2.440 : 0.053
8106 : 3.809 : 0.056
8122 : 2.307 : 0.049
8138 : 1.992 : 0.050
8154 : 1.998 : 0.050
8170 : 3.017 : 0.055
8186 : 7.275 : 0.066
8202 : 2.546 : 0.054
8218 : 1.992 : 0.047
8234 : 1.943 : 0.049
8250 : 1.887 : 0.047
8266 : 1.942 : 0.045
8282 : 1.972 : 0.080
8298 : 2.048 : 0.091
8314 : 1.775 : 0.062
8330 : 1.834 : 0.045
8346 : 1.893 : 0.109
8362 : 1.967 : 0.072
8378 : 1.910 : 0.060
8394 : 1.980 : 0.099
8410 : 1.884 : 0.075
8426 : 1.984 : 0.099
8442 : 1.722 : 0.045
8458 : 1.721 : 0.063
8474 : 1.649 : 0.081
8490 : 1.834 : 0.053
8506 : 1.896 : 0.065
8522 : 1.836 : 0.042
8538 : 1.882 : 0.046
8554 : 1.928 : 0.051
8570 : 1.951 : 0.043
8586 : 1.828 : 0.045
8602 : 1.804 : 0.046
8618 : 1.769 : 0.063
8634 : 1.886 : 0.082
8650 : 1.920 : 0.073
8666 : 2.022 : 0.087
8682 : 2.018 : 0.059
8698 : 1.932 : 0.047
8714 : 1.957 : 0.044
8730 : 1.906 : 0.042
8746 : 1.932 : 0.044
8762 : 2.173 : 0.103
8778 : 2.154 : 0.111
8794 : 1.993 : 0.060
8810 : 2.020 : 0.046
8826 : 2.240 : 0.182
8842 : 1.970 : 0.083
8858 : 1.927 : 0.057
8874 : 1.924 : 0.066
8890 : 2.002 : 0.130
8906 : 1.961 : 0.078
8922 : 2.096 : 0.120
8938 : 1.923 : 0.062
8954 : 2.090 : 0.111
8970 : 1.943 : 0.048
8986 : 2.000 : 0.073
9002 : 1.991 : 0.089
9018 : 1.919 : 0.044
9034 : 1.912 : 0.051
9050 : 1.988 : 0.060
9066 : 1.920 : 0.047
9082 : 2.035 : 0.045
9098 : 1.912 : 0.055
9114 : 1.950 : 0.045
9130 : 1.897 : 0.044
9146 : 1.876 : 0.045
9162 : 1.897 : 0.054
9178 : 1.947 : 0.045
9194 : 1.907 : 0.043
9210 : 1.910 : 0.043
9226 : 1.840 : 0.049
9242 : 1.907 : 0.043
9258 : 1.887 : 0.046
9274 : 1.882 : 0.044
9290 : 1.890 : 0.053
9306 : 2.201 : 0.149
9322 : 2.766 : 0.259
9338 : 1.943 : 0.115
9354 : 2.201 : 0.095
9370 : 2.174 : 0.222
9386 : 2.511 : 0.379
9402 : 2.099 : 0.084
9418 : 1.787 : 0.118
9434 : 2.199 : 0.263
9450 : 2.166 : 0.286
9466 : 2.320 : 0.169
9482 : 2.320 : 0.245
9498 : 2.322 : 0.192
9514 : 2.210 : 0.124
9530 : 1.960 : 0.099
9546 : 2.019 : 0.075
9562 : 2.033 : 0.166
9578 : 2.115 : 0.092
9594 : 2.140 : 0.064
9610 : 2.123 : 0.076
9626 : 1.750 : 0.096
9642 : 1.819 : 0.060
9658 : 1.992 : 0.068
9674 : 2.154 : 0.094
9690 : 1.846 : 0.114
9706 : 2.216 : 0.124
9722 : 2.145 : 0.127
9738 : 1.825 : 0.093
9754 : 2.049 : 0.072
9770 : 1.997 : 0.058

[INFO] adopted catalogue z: 0.634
